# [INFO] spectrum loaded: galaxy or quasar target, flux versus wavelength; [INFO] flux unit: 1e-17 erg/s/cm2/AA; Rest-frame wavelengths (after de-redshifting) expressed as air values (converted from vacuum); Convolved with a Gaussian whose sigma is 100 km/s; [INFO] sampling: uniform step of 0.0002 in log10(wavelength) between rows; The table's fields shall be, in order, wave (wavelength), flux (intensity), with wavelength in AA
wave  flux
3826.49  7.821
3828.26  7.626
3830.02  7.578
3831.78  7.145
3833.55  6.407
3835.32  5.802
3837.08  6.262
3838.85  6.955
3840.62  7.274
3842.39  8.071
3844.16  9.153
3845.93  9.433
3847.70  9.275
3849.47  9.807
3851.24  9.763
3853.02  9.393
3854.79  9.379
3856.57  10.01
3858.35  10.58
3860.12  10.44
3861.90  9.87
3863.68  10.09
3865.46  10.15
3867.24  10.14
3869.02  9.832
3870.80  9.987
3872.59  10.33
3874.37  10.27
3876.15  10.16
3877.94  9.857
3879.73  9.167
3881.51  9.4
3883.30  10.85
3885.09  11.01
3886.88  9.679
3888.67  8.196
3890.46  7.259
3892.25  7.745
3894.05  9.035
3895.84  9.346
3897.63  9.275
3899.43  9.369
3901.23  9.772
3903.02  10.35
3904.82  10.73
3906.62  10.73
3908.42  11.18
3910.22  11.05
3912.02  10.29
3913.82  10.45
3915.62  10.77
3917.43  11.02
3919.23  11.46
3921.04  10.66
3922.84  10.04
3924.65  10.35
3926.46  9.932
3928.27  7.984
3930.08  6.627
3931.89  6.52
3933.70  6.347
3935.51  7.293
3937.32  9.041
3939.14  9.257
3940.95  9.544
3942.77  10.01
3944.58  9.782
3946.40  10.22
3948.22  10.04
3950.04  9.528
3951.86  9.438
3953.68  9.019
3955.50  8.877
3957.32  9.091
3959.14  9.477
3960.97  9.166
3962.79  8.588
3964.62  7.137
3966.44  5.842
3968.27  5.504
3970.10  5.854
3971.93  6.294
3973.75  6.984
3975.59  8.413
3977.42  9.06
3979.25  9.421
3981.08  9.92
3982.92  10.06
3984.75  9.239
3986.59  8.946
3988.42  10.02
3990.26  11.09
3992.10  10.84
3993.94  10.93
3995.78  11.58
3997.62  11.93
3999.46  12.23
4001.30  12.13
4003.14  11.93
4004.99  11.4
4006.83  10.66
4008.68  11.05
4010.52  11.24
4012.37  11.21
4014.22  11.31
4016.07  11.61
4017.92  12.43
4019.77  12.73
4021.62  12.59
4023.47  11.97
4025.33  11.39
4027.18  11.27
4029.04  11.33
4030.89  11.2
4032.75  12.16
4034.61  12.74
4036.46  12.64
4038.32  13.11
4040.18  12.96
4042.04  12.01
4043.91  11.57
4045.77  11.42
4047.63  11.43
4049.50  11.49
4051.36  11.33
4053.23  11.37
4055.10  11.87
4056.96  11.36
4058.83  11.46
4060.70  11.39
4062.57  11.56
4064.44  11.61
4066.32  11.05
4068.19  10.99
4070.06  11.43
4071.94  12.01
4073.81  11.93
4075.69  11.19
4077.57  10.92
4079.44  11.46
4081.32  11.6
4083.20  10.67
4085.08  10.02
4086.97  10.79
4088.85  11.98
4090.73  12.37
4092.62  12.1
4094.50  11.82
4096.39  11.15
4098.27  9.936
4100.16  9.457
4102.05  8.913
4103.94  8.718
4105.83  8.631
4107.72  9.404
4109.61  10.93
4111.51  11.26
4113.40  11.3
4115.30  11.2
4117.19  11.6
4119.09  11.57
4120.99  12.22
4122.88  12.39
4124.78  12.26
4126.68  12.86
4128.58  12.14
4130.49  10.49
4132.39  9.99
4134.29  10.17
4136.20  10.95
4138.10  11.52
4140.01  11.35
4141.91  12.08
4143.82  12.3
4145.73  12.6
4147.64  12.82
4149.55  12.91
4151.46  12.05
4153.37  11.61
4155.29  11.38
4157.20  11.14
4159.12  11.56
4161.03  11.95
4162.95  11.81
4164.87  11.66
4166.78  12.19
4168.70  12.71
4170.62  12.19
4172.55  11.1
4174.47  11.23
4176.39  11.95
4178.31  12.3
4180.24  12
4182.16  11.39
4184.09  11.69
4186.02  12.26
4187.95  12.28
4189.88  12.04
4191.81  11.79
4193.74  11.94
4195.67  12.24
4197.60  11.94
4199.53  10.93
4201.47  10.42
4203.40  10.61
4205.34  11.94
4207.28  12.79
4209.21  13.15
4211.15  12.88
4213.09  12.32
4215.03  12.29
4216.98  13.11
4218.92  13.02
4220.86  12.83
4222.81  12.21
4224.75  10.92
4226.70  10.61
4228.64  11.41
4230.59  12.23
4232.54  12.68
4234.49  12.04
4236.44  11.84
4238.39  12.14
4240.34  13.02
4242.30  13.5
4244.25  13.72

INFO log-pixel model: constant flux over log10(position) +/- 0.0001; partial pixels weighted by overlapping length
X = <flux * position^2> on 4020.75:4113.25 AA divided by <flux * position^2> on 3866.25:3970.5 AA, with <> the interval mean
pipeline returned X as 1.31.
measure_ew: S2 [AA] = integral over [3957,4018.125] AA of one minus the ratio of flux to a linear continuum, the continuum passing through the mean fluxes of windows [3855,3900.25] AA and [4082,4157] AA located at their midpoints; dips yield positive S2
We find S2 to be 3.7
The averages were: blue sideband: 9.68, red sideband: 11.2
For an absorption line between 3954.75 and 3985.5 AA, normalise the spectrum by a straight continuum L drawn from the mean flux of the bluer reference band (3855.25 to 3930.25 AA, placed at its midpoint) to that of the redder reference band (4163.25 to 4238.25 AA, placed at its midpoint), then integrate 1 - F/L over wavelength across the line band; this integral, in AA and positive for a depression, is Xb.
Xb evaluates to 6.7 AA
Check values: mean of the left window 9.92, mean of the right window 12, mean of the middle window 8.16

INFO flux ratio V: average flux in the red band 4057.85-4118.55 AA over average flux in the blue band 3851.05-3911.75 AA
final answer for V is 1.1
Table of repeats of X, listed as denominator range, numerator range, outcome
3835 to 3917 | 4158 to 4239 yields 1.47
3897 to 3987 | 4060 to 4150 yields 1.34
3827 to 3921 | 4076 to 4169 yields 1.36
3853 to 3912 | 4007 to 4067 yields 1.29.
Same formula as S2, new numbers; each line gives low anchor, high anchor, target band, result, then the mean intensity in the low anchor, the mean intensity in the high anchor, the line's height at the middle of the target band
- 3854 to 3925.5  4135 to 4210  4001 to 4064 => -4.60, 10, 11.9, 10.9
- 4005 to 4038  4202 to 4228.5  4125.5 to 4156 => 0.74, 11.8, 12.2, 12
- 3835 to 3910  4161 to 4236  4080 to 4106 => 1.18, 9.46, 12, 11.2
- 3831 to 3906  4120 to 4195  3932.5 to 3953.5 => 1.71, 9.23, 11.8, 9.9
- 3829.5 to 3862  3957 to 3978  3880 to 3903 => -3.14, 8.54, 7.55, 8.17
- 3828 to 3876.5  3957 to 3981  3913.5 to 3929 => -3.80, 8.98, 7.8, 8.28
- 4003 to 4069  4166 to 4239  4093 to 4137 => 3.62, 11.7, 12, 11.8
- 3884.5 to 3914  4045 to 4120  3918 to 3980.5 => 8.92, 9.7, 11.1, 10.1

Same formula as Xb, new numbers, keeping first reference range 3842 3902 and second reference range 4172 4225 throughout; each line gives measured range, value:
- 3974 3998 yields 1.06 AA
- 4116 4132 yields -0.56 AA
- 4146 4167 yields -0.42 AA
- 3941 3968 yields 3.33 AA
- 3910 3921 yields -0.99 AA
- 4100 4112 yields 1.87 AA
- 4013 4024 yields -1.45 AA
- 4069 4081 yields -0.42 AA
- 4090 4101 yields 0.11 AA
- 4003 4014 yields -0.62 AA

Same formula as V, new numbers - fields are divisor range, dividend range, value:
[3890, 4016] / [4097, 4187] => 1.19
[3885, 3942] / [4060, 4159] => 1.20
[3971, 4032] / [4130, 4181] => 1.09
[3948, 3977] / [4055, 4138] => 1.38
